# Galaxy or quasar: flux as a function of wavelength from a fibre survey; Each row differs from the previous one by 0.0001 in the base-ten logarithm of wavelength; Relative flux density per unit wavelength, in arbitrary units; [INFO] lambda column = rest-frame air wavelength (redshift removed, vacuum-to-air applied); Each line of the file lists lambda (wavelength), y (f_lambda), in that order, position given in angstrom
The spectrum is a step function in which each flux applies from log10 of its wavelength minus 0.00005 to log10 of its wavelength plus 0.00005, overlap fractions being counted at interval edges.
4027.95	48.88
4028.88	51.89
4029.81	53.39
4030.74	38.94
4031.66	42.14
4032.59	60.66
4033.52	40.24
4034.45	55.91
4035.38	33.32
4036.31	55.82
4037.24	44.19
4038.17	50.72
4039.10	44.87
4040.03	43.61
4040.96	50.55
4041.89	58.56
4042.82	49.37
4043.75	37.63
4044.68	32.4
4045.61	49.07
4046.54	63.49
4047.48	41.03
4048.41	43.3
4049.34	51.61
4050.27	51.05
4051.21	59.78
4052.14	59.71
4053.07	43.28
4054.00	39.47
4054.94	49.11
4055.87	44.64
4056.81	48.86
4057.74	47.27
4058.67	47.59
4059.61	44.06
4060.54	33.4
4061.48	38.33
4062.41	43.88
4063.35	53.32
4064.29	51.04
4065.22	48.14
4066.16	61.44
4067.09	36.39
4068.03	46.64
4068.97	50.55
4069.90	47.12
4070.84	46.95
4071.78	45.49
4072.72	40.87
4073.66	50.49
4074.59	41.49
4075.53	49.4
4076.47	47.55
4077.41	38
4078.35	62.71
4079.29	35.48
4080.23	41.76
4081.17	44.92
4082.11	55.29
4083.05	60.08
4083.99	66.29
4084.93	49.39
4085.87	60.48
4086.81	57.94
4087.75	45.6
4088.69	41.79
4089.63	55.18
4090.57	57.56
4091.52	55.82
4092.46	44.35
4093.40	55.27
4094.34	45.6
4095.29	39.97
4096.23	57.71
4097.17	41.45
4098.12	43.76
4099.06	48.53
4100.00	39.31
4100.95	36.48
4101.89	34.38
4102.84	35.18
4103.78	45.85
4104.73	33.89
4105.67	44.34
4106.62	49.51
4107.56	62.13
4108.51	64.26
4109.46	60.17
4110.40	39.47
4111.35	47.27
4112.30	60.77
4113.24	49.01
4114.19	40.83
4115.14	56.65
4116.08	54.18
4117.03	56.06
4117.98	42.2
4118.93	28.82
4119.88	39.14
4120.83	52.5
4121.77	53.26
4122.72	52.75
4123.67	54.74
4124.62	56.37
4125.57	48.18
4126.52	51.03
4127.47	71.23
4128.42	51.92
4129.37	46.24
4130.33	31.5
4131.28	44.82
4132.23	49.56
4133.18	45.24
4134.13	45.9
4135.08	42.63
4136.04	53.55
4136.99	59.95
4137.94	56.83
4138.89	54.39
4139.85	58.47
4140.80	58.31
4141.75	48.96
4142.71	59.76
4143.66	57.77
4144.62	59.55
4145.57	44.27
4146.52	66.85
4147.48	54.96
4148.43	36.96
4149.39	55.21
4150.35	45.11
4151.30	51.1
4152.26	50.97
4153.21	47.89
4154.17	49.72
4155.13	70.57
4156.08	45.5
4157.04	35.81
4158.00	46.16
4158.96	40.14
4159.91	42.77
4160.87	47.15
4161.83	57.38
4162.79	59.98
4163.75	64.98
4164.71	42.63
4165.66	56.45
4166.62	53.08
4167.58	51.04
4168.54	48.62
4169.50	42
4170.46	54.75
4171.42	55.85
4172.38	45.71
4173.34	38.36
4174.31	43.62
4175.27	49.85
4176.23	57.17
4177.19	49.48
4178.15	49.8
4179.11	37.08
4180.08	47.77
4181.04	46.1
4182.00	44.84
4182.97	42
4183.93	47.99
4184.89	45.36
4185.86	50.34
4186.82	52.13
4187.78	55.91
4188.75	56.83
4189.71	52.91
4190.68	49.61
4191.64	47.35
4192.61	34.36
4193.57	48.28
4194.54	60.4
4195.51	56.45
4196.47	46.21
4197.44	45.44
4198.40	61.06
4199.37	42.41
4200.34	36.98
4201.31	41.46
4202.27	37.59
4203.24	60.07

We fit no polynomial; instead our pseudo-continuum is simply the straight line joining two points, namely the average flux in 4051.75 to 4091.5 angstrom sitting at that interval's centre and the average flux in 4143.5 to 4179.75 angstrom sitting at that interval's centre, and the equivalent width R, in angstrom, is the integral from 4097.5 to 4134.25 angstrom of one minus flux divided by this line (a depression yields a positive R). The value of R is 1.0 angstrom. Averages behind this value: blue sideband 48.4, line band 47.9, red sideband 50.1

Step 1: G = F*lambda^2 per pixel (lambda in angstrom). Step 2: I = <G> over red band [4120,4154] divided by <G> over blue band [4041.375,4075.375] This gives 1.1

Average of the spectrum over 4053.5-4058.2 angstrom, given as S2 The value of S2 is 45.8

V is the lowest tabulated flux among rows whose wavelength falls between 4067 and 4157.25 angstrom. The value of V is 28.82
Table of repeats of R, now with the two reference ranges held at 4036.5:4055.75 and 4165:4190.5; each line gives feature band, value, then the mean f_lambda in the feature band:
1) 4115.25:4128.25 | -0.62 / 51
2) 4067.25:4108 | 0.69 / 47.6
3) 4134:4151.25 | -1.63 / 53.4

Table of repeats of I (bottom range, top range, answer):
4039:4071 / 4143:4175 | 1.12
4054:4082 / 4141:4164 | 1.17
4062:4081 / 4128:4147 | 1.14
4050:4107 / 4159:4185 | 1.08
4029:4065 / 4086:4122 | 1.04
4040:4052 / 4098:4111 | 0.96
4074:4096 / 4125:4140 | 1.03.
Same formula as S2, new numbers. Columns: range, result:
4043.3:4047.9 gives 44.7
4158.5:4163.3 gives 49.6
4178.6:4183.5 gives 43.6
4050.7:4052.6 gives 59.4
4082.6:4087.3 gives 58.8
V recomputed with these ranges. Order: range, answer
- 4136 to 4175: 35.81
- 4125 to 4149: 31.5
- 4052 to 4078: 33.4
